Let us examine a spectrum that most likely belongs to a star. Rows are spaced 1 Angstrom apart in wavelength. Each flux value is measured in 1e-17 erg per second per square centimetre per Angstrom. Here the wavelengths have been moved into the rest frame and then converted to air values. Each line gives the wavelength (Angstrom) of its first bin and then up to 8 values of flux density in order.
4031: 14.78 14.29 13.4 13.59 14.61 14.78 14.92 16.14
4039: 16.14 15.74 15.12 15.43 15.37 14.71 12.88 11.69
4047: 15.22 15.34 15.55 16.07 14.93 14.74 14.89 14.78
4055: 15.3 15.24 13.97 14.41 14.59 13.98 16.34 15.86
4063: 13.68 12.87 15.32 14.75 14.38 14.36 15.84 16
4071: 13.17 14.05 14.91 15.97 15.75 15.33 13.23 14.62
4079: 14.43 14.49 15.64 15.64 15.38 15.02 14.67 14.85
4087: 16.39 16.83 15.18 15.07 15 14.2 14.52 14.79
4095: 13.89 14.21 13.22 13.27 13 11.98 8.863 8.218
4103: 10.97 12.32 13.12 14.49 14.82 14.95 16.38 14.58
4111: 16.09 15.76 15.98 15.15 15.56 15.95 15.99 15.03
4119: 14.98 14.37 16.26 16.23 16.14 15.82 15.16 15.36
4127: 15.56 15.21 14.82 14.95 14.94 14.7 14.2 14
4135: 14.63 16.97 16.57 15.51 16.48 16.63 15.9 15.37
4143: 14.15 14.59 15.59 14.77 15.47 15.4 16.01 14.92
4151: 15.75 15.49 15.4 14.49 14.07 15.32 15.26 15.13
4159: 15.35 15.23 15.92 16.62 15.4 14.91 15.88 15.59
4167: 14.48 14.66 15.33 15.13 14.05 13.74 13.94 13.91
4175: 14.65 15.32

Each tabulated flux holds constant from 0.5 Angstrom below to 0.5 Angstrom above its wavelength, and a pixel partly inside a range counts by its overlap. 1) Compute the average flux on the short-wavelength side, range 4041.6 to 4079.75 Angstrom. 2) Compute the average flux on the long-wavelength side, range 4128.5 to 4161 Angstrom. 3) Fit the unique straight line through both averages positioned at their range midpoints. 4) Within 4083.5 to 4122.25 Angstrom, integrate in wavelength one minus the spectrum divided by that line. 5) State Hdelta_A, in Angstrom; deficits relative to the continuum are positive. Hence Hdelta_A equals 1.5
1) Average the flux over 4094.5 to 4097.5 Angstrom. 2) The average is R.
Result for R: 13.8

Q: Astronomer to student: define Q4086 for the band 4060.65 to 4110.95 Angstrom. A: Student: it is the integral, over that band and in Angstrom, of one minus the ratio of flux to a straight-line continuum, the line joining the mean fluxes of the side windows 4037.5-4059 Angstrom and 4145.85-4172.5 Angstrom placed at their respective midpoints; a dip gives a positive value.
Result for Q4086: 2.2 Angstrom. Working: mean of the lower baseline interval 14.9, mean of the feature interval 14.3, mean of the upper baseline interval 15.2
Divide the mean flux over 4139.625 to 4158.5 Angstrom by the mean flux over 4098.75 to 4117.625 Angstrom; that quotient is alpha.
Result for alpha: 1.09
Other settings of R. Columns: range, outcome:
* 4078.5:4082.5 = 15.1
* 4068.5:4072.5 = 14.8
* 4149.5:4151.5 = 15.3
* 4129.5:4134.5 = 14.6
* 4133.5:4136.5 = 15.2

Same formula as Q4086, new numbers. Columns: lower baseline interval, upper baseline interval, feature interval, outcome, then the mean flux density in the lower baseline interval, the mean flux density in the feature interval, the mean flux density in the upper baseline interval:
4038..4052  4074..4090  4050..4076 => 0.4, 15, 14.8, 15.2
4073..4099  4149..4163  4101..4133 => 0.7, 14.8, 14.7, 15.3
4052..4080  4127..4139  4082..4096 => -0.1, 14.7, 15.1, 15.2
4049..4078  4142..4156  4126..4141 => -0.3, 14.8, 15.4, 15.1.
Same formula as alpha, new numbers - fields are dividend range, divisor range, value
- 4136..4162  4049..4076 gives 1.04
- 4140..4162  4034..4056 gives 1.02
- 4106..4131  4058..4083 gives 1.04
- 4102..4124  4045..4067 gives 1.01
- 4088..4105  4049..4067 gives 0.89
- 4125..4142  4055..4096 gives 1.04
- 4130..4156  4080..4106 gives 1.10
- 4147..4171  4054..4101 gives 1.04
